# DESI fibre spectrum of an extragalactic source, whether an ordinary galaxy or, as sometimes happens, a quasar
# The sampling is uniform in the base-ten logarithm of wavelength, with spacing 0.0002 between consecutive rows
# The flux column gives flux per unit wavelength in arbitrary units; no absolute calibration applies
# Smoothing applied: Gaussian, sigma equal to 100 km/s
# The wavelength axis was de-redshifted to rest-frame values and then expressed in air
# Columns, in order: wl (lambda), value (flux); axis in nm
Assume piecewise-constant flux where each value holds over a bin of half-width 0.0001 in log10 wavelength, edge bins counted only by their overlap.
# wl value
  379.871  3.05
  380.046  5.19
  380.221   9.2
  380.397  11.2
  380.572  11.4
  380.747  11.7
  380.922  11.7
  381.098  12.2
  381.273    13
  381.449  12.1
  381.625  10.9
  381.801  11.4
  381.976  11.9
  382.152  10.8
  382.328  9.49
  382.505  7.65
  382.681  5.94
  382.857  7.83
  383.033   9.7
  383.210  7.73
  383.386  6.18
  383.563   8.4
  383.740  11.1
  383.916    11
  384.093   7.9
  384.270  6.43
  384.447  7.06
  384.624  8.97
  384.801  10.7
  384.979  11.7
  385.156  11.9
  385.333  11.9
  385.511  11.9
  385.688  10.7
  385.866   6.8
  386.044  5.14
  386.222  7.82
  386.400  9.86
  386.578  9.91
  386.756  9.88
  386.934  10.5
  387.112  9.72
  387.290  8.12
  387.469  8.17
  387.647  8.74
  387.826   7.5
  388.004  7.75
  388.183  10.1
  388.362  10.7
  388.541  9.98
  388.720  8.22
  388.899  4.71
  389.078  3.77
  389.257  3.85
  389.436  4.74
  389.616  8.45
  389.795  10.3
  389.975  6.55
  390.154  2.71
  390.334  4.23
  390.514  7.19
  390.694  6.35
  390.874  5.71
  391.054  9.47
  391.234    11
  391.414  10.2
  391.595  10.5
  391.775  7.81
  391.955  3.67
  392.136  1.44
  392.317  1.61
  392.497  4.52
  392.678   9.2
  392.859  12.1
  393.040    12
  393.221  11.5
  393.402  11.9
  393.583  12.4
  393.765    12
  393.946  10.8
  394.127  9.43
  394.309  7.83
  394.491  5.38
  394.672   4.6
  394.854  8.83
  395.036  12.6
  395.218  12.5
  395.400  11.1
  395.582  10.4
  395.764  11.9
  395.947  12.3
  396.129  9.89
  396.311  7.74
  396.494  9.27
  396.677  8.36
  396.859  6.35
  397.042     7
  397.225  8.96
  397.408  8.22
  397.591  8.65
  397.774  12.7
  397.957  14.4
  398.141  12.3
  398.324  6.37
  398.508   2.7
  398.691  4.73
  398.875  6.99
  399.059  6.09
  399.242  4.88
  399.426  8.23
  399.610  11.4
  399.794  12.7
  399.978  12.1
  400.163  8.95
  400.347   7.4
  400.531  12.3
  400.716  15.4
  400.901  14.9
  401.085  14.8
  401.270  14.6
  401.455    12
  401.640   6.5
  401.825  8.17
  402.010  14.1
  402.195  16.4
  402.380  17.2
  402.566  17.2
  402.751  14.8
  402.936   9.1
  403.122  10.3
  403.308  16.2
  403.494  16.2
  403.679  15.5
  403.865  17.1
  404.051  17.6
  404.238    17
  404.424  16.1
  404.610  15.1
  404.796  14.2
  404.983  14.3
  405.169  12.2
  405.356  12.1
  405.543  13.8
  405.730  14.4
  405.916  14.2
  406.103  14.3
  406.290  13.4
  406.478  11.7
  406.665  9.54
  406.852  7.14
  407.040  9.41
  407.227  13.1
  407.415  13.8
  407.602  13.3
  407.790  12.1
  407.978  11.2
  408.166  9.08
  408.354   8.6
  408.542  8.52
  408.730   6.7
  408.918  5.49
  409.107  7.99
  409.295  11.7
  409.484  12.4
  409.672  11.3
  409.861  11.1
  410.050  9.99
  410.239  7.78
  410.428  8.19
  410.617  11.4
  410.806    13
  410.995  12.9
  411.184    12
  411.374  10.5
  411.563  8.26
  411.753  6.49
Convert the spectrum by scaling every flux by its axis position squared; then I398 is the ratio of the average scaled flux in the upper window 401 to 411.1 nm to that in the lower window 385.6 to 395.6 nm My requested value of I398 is 1.61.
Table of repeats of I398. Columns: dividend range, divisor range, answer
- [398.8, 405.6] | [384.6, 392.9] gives 1.73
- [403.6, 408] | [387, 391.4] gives 1.96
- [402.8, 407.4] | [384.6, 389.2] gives 1.65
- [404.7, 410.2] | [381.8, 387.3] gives 1.36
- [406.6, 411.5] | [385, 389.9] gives 1.34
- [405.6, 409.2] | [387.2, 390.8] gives 1.66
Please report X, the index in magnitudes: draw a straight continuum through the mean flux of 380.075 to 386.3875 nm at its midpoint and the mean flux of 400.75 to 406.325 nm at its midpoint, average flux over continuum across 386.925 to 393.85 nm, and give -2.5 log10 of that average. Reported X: 0.39 mag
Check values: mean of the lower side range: 9.71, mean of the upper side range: 14.1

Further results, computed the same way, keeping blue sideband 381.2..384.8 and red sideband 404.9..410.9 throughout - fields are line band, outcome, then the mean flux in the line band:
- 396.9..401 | 0.111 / 9.4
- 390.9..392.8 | 0.379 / 6.98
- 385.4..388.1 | 0.081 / 8.86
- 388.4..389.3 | 0.436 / 6.49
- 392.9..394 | -0.179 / 11.8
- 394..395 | 0.302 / 7.64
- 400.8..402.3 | -0.201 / 12.7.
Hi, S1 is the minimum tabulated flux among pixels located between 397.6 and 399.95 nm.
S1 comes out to 2.7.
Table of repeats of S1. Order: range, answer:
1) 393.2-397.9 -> 4.6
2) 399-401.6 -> 4.88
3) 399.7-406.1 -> 6.5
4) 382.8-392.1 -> 2.71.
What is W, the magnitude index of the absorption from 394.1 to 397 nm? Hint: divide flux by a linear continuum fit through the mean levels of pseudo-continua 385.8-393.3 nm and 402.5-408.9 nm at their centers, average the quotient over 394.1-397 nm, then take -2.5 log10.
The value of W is 0.04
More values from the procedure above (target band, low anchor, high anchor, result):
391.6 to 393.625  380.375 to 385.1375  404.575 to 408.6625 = 0.32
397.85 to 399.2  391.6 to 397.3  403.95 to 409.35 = 0.29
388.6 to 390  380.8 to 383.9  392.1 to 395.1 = 0.40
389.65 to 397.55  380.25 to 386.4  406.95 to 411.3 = 0.17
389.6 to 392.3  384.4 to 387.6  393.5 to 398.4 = 0.37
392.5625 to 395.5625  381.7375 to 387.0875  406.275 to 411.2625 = -0.05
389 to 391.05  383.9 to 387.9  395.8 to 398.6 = 0.46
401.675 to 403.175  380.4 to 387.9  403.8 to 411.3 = -0.17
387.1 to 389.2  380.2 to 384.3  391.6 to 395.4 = 0.16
